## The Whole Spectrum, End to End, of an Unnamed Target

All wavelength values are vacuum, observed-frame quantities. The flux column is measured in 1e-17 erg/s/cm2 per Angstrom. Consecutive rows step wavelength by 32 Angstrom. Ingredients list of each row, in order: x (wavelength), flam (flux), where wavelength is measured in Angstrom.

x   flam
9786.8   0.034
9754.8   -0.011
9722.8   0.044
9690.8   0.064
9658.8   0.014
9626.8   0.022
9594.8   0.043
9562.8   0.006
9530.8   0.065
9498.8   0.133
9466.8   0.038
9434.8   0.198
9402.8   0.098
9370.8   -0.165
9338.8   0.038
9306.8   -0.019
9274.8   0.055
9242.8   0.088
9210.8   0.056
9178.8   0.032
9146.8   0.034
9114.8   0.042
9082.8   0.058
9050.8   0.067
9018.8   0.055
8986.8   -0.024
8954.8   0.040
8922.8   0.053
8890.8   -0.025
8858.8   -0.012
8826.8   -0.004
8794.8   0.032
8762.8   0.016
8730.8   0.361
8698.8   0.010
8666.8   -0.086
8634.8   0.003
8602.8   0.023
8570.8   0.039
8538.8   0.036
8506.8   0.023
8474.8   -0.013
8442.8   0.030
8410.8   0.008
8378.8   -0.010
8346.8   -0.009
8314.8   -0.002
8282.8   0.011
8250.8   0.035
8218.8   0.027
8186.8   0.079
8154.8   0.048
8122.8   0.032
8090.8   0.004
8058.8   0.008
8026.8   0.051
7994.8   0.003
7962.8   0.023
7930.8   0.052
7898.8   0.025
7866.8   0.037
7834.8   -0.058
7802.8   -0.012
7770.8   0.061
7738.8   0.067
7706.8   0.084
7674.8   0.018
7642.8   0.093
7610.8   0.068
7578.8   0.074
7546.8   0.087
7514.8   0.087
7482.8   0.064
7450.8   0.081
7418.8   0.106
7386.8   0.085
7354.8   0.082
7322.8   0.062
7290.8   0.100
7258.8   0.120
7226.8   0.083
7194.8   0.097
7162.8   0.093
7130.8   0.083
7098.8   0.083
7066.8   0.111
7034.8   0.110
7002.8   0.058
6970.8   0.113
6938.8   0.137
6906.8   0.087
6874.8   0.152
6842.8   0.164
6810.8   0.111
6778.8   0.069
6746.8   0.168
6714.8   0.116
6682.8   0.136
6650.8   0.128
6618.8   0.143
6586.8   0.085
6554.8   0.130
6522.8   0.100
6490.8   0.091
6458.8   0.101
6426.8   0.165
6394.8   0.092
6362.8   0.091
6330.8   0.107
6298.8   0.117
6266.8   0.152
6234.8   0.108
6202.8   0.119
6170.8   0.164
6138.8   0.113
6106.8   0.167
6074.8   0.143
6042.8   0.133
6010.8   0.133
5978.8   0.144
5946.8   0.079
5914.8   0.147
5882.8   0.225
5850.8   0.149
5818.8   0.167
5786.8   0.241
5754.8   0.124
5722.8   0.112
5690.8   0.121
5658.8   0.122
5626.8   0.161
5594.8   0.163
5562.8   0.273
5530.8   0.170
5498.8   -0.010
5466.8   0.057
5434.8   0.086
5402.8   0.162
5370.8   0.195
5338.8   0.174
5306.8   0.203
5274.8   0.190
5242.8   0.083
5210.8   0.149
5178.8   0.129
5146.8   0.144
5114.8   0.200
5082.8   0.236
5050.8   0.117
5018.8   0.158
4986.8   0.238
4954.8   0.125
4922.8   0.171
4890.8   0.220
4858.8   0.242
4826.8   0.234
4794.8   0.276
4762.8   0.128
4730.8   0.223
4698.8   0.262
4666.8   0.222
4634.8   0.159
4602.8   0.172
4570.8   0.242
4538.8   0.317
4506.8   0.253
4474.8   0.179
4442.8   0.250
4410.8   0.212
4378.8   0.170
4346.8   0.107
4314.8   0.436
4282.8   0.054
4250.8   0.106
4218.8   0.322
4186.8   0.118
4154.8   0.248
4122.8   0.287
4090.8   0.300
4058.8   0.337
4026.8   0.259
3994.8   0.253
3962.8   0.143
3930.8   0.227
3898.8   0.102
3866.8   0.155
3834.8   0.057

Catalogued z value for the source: 1.34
